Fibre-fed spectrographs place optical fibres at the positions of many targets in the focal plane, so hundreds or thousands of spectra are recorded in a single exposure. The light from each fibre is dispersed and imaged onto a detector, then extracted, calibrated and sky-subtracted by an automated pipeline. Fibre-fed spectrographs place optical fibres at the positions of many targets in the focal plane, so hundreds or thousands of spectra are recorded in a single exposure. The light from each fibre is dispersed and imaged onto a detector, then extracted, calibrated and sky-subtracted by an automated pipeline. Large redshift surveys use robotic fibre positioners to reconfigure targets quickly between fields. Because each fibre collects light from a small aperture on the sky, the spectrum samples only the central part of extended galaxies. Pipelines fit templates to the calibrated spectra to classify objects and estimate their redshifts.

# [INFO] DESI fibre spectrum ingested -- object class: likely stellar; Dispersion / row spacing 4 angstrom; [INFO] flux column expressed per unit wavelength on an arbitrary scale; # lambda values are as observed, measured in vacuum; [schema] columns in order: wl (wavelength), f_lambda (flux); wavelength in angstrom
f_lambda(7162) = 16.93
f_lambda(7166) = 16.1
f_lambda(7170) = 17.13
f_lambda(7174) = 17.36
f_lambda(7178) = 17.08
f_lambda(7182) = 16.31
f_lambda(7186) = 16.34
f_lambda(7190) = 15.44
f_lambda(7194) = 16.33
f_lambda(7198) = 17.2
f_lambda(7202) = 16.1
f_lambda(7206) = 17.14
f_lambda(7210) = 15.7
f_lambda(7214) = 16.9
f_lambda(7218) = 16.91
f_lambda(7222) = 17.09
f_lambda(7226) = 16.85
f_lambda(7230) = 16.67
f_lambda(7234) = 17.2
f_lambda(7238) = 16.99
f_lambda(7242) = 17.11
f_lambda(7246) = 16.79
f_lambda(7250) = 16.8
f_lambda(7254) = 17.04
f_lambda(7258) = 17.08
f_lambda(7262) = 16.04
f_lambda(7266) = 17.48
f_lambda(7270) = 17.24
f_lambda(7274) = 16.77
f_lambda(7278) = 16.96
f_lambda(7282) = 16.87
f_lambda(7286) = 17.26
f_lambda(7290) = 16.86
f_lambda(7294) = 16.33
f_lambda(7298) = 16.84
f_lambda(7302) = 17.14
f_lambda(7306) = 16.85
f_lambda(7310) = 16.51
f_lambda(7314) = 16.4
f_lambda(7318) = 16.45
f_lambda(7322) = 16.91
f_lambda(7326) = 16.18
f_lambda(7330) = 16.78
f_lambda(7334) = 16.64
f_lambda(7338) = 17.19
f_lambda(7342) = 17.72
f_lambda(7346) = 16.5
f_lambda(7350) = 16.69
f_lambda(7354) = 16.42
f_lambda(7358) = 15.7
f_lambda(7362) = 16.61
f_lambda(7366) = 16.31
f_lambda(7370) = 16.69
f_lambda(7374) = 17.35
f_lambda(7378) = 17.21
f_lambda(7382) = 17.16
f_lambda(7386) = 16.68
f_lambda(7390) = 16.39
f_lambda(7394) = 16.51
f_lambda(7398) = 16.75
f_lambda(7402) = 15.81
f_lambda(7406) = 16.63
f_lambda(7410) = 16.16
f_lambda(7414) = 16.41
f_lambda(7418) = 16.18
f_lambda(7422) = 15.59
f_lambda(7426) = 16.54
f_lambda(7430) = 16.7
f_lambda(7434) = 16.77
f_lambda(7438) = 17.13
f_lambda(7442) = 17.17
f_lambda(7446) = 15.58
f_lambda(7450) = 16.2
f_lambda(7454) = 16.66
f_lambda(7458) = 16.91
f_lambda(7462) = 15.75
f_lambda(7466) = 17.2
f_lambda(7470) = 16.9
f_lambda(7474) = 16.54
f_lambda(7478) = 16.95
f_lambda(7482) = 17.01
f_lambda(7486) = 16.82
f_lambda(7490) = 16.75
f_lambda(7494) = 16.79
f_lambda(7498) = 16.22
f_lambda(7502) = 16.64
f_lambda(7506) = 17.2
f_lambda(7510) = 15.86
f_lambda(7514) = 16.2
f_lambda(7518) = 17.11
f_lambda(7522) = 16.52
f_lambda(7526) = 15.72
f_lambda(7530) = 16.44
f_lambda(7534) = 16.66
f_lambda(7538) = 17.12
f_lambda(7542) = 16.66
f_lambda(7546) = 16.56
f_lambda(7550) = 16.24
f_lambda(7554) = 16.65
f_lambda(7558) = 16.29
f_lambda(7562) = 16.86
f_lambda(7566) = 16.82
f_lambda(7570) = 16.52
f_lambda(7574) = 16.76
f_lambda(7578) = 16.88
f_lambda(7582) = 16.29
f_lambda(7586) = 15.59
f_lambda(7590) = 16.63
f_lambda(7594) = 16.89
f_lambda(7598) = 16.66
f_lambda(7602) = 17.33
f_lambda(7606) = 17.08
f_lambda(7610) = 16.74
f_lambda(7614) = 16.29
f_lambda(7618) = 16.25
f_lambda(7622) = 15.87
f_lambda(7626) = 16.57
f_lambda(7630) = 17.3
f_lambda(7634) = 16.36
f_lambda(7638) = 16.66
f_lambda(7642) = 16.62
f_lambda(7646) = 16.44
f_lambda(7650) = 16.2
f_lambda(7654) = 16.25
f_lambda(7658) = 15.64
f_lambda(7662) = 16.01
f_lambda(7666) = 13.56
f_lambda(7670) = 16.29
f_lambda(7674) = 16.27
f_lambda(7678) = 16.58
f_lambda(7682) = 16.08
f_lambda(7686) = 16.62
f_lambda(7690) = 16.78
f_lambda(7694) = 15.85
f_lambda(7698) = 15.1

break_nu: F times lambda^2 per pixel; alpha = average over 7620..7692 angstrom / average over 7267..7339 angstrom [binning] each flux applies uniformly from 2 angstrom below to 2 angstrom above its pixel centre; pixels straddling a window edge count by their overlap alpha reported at 1.06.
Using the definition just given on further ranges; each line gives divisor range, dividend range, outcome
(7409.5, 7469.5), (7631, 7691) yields 1.04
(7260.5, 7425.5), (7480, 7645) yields 1.06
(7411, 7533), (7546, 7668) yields 1.03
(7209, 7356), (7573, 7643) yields 1.08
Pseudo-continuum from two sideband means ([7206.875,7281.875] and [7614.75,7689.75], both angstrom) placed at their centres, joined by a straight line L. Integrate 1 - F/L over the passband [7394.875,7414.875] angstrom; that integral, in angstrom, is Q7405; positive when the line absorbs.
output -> 0.31 angstrom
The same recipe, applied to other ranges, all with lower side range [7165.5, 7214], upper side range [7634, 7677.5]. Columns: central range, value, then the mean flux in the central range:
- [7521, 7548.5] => -0.6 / 16.5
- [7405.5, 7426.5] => 0.1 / 16.2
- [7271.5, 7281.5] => -0.3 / 16.9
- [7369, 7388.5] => -0.8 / 17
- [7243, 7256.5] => -0.3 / 16.9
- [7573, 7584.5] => -0.3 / 16.6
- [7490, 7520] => -0.7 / 16.6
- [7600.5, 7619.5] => -0.8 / 16.7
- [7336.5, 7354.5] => -0.6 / 16.9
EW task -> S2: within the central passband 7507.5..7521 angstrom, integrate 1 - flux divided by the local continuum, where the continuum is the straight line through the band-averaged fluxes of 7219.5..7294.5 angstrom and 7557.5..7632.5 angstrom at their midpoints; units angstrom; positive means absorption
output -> 0.21 angstrom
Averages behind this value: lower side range 16.9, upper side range 16.6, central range 16.4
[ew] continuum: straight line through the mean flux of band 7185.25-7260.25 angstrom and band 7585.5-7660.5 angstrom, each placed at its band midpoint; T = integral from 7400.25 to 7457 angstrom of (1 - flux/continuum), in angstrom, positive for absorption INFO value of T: 0.7 angstrom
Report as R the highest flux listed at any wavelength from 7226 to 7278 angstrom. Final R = 17.48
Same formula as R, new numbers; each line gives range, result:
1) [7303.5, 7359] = 17.72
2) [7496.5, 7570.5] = 17.2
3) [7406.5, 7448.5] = 17.17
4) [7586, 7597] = 16.89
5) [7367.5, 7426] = 17.35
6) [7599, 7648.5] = 17.33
